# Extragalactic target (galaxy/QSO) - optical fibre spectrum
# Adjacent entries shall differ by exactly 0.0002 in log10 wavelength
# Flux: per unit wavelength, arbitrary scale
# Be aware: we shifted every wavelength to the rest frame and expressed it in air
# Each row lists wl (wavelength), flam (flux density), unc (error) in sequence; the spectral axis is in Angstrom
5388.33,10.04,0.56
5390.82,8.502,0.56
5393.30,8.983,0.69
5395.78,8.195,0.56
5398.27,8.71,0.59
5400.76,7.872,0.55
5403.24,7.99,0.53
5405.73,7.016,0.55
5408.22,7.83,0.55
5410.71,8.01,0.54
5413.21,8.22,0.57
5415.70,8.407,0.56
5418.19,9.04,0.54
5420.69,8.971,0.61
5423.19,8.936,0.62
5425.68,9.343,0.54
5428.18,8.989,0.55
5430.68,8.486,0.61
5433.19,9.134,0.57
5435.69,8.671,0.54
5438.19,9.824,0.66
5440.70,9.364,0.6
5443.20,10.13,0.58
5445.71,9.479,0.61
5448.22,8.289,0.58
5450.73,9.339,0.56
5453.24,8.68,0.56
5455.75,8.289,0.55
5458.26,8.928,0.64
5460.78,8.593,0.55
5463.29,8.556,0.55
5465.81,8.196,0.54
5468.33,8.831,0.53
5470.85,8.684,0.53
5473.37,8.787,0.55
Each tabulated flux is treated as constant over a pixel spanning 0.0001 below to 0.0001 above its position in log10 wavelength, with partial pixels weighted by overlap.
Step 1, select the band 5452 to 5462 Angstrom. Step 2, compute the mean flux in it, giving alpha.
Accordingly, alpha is 8.62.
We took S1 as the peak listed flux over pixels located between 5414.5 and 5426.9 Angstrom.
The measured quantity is 9.343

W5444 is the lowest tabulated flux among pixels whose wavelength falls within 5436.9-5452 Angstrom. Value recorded 8.289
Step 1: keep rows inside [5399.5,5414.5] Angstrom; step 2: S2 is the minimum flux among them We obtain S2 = 7.016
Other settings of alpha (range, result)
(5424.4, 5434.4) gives 8.99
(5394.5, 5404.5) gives 8.2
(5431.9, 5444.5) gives 9.42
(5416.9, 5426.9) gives 9.07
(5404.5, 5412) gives 7.62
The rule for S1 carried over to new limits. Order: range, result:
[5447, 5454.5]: 9.339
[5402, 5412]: 8.01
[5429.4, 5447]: 10.13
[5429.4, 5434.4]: 9.134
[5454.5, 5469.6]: 8.928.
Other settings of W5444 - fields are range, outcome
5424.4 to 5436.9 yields 8.486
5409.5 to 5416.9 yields 8.01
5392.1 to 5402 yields 7.872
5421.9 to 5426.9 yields 8.936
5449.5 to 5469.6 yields 8.196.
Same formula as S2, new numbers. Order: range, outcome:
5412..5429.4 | 8.22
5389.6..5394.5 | 8.502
